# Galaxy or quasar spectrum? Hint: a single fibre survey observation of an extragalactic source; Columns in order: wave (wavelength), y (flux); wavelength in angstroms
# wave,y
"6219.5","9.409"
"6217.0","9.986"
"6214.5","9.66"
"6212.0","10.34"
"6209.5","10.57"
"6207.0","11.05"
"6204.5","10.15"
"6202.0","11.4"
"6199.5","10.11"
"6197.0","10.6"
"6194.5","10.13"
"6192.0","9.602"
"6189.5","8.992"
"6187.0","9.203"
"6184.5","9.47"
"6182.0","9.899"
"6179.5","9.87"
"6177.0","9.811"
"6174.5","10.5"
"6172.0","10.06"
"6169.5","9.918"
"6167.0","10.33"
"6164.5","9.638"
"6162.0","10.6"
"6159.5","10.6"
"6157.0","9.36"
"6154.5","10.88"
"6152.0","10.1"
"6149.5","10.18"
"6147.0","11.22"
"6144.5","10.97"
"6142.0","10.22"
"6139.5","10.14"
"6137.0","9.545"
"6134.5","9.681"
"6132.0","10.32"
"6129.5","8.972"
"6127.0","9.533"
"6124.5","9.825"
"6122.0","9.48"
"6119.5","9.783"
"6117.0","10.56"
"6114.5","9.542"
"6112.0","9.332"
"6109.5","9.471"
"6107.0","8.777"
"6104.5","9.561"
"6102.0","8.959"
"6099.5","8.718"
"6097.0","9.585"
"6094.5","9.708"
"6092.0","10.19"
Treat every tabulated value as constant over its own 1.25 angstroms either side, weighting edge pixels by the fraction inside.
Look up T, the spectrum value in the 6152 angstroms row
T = 10.1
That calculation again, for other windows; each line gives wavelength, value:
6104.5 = 9.561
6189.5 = 8.992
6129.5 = 8.972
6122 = 9.48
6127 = 9.533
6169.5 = 9.918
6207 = 11.05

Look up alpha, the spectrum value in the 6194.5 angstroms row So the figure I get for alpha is 10.13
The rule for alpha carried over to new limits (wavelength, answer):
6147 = 11.22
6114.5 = 9.542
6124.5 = 9.825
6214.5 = 9.66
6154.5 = 10.88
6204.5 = 10.15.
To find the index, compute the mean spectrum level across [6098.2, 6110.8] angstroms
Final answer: 9.1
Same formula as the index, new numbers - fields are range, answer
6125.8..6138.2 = 9.61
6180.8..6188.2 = 9.52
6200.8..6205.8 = 10.8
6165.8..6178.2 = 10.1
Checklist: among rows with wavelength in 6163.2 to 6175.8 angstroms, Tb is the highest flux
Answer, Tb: 10.5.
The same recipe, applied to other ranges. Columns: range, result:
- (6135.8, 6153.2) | 11.22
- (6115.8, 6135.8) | 10.56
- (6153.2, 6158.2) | 10.88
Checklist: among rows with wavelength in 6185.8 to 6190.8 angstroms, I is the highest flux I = 9.203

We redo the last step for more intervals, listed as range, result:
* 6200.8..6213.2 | 11.4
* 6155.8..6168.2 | 10.6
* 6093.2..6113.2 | 9.708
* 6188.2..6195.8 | 10.13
